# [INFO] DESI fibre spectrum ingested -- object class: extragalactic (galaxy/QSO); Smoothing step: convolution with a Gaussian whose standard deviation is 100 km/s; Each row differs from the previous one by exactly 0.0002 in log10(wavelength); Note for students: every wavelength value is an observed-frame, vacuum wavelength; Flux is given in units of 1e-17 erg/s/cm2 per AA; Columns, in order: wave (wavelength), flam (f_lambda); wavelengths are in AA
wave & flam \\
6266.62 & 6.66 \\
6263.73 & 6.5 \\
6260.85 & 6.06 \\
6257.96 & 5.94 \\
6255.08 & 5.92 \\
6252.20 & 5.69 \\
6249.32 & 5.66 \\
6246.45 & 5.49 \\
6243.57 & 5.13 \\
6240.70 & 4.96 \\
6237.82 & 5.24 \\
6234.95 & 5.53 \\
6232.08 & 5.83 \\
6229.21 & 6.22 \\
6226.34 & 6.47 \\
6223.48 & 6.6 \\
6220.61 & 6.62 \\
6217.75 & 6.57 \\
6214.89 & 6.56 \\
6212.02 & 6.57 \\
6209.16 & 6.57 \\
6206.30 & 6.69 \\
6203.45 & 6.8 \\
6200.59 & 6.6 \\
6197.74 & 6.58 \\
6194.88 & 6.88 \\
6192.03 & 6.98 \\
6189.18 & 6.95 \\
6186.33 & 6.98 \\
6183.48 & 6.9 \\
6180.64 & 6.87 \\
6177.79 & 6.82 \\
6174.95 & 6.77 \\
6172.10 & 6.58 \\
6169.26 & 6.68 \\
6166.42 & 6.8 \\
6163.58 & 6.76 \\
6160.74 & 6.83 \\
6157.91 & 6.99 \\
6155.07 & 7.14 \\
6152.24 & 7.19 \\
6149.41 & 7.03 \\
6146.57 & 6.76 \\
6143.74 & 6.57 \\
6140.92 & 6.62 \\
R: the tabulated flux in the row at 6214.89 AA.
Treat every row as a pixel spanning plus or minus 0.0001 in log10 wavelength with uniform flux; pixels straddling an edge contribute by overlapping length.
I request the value 6.56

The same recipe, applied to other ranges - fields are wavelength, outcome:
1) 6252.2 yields 5.69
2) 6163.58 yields 6.76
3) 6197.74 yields 6.58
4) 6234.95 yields 5.53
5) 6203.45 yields 6.8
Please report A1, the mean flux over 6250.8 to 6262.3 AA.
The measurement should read 5.9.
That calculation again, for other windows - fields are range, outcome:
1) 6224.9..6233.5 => 6.18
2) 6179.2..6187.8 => 6.92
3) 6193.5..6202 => 6.68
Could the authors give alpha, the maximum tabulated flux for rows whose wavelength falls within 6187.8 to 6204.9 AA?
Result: 6.98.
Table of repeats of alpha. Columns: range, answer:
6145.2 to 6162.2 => 7.19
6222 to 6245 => 6.6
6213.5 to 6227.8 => 6.62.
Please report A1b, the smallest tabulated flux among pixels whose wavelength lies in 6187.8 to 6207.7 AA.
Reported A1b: 6.58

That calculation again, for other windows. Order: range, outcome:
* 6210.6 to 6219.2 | 6.56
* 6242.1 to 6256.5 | 5.13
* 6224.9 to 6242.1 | 4.96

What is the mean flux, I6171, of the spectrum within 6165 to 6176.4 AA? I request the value 6.71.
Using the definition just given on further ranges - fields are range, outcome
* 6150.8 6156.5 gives 7.17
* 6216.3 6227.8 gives 6.57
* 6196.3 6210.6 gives 6.65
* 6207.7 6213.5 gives 6.56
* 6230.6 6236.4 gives 5.68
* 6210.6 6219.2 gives 6.57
